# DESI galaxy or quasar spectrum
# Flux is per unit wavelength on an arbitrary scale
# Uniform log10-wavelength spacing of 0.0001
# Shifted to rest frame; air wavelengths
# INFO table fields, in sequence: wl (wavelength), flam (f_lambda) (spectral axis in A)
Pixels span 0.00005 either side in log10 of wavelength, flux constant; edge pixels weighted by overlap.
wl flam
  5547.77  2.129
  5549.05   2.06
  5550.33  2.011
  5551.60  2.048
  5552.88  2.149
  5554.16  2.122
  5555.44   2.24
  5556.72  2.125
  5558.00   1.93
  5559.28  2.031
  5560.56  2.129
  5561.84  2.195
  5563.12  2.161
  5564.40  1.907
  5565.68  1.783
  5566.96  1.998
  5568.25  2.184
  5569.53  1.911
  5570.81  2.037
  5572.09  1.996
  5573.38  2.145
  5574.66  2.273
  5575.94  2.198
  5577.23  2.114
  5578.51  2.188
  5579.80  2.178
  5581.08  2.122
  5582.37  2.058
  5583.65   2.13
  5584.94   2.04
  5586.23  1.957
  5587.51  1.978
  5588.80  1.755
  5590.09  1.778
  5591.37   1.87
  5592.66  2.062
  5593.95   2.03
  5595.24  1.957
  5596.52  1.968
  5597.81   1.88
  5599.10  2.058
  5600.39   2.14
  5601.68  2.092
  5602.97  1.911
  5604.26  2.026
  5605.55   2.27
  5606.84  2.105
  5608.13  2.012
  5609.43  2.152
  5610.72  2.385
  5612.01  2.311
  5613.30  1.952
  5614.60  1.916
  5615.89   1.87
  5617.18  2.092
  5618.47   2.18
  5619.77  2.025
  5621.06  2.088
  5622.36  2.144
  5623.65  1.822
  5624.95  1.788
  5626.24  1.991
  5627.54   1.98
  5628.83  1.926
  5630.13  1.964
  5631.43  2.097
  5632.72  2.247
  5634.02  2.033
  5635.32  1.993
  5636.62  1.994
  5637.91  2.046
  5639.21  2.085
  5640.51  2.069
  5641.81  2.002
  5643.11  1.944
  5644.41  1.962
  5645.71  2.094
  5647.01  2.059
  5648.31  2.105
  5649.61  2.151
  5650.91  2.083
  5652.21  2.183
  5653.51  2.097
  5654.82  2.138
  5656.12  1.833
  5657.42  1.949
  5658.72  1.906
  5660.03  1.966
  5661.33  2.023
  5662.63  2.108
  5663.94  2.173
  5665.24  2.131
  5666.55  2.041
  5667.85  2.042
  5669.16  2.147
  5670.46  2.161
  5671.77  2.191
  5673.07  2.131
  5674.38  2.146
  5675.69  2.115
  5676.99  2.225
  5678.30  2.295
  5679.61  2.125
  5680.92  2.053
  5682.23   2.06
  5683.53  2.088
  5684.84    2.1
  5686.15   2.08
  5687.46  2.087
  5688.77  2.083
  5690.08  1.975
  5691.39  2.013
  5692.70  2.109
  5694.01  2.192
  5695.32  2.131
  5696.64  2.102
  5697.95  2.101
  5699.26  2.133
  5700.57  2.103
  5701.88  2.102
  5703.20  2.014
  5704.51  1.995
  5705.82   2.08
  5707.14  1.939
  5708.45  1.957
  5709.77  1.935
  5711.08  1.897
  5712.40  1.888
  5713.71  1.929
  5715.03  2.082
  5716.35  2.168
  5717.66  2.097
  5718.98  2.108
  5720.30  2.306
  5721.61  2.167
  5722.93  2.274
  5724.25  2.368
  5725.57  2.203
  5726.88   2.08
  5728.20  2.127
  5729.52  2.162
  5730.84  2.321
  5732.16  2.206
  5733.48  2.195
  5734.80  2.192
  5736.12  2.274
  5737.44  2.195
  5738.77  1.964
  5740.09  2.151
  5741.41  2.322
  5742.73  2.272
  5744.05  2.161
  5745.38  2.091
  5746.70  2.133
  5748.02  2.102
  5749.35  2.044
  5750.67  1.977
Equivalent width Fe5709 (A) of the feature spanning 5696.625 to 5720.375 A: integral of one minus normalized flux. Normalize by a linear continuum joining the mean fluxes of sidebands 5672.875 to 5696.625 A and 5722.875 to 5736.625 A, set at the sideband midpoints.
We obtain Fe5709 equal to 1.4 A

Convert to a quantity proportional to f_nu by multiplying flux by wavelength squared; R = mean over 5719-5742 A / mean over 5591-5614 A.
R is 1.12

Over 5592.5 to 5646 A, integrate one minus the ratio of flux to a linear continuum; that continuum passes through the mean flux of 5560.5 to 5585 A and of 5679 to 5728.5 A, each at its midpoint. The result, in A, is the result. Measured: 1.2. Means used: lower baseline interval 2.09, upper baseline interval 2.09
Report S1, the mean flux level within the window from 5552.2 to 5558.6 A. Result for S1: 2.11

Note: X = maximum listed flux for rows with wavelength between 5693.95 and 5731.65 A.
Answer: 2.368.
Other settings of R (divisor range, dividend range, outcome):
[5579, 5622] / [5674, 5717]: 1.05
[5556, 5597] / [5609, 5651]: 1.02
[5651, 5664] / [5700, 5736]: 1.06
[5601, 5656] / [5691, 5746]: 1.07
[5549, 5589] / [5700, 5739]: 1.08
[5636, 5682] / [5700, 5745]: 1.04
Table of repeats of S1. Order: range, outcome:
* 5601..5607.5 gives 2.08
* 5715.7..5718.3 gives 2.14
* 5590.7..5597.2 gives 1.98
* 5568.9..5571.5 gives 1.98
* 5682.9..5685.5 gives 2.09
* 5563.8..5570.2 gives 1.96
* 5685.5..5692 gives 2.05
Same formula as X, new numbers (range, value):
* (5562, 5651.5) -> 2.385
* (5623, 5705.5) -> 2.295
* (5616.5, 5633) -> 2.247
